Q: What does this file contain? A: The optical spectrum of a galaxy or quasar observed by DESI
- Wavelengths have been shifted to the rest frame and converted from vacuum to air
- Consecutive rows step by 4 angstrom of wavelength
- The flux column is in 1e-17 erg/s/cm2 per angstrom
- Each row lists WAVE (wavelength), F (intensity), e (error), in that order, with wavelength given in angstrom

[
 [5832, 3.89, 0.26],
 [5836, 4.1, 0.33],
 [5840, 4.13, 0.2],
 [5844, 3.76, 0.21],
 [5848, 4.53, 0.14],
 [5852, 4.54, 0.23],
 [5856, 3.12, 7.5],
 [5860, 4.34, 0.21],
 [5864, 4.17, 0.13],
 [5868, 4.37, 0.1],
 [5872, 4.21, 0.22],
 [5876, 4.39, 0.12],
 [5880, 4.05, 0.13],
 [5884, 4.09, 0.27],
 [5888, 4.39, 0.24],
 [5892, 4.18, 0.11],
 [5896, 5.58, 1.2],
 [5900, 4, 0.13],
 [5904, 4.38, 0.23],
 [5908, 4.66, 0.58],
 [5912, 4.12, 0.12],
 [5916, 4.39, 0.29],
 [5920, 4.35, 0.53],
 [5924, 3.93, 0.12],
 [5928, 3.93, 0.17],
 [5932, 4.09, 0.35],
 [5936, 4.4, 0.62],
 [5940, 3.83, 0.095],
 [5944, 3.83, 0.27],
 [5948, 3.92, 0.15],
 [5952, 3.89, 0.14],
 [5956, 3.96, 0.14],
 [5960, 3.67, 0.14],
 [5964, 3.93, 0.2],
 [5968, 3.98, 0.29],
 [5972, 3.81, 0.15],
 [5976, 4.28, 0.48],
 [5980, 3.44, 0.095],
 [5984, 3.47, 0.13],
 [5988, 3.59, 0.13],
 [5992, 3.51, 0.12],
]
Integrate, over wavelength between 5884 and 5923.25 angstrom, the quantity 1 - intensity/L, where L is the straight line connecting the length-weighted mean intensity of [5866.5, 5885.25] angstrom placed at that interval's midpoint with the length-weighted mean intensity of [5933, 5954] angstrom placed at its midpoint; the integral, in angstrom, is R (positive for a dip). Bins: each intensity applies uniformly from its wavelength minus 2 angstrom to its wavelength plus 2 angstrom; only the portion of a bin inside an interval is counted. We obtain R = -2.8 angstrom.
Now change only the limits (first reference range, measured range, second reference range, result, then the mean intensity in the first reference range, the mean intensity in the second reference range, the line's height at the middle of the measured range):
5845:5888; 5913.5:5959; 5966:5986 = -1.19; 4.18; 3.8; 3.94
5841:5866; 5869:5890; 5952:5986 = -1.11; 4.08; 3.82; 4.02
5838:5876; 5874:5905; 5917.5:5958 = -2.20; 4.14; 4.02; 4.09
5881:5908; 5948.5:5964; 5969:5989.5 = 0.26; 4.44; 3.73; 3.93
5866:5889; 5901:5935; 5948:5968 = -1.40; 4.24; 3.88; 4.06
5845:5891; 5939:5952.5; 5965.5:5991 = 0.05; 4.19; 3.76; 3.88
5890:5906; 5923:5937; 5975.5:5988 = 0.38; 4.54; 3.64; 4.19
